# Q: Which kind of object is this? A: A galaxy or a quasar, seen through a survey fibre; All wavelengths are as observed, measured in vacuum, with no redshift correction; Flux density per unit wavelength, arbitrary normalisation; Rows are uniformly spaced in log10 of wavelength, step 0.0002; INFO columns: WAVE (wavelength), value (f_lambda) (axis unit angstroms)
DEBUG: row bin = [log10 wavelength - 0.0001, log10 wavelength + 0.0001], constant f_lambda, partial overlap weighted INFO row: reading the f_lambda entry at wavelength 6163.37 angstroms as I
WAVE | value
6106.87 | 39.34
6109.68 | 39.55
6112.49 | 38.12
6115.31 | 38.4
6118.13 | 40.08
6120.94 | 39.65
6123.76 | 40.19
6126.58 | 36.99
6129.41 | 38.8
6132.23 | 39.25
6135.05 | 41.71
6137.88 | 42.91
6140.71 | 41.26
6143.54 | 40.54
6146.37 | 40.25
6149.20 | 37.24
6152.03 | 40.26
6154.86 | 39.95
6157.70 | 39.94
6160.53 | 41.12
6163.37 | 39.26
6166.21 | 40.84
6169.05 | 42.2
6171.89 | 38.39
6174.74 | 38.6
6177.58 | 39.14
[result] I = 39.26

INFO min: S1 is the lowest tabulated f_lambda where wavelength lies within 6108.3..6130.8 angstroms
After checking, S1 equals 36.99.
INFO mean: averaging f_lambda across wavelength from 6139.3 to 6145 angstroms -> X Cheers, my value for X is 40.9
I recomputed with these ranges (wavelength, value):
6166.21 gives 40.84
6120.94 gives 39.65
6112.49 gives 38.12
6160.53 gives 41.12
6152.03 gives 40.26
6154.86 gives 39.95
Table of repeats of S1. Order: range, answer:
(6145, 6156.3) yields 37.24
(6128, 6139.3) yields 38.8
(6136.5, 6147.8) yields 40.25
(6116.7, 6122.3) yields 39.65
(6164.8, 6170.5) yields 40.84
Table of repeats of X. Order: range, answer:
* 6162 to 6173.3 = 40.2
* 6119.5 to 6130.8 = 38.9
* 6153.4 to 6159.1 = 39.9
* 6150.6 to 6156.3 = 40.1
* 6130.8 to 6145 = 41.1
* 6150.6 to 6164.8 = 40.1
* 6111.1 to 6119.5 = 38.8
